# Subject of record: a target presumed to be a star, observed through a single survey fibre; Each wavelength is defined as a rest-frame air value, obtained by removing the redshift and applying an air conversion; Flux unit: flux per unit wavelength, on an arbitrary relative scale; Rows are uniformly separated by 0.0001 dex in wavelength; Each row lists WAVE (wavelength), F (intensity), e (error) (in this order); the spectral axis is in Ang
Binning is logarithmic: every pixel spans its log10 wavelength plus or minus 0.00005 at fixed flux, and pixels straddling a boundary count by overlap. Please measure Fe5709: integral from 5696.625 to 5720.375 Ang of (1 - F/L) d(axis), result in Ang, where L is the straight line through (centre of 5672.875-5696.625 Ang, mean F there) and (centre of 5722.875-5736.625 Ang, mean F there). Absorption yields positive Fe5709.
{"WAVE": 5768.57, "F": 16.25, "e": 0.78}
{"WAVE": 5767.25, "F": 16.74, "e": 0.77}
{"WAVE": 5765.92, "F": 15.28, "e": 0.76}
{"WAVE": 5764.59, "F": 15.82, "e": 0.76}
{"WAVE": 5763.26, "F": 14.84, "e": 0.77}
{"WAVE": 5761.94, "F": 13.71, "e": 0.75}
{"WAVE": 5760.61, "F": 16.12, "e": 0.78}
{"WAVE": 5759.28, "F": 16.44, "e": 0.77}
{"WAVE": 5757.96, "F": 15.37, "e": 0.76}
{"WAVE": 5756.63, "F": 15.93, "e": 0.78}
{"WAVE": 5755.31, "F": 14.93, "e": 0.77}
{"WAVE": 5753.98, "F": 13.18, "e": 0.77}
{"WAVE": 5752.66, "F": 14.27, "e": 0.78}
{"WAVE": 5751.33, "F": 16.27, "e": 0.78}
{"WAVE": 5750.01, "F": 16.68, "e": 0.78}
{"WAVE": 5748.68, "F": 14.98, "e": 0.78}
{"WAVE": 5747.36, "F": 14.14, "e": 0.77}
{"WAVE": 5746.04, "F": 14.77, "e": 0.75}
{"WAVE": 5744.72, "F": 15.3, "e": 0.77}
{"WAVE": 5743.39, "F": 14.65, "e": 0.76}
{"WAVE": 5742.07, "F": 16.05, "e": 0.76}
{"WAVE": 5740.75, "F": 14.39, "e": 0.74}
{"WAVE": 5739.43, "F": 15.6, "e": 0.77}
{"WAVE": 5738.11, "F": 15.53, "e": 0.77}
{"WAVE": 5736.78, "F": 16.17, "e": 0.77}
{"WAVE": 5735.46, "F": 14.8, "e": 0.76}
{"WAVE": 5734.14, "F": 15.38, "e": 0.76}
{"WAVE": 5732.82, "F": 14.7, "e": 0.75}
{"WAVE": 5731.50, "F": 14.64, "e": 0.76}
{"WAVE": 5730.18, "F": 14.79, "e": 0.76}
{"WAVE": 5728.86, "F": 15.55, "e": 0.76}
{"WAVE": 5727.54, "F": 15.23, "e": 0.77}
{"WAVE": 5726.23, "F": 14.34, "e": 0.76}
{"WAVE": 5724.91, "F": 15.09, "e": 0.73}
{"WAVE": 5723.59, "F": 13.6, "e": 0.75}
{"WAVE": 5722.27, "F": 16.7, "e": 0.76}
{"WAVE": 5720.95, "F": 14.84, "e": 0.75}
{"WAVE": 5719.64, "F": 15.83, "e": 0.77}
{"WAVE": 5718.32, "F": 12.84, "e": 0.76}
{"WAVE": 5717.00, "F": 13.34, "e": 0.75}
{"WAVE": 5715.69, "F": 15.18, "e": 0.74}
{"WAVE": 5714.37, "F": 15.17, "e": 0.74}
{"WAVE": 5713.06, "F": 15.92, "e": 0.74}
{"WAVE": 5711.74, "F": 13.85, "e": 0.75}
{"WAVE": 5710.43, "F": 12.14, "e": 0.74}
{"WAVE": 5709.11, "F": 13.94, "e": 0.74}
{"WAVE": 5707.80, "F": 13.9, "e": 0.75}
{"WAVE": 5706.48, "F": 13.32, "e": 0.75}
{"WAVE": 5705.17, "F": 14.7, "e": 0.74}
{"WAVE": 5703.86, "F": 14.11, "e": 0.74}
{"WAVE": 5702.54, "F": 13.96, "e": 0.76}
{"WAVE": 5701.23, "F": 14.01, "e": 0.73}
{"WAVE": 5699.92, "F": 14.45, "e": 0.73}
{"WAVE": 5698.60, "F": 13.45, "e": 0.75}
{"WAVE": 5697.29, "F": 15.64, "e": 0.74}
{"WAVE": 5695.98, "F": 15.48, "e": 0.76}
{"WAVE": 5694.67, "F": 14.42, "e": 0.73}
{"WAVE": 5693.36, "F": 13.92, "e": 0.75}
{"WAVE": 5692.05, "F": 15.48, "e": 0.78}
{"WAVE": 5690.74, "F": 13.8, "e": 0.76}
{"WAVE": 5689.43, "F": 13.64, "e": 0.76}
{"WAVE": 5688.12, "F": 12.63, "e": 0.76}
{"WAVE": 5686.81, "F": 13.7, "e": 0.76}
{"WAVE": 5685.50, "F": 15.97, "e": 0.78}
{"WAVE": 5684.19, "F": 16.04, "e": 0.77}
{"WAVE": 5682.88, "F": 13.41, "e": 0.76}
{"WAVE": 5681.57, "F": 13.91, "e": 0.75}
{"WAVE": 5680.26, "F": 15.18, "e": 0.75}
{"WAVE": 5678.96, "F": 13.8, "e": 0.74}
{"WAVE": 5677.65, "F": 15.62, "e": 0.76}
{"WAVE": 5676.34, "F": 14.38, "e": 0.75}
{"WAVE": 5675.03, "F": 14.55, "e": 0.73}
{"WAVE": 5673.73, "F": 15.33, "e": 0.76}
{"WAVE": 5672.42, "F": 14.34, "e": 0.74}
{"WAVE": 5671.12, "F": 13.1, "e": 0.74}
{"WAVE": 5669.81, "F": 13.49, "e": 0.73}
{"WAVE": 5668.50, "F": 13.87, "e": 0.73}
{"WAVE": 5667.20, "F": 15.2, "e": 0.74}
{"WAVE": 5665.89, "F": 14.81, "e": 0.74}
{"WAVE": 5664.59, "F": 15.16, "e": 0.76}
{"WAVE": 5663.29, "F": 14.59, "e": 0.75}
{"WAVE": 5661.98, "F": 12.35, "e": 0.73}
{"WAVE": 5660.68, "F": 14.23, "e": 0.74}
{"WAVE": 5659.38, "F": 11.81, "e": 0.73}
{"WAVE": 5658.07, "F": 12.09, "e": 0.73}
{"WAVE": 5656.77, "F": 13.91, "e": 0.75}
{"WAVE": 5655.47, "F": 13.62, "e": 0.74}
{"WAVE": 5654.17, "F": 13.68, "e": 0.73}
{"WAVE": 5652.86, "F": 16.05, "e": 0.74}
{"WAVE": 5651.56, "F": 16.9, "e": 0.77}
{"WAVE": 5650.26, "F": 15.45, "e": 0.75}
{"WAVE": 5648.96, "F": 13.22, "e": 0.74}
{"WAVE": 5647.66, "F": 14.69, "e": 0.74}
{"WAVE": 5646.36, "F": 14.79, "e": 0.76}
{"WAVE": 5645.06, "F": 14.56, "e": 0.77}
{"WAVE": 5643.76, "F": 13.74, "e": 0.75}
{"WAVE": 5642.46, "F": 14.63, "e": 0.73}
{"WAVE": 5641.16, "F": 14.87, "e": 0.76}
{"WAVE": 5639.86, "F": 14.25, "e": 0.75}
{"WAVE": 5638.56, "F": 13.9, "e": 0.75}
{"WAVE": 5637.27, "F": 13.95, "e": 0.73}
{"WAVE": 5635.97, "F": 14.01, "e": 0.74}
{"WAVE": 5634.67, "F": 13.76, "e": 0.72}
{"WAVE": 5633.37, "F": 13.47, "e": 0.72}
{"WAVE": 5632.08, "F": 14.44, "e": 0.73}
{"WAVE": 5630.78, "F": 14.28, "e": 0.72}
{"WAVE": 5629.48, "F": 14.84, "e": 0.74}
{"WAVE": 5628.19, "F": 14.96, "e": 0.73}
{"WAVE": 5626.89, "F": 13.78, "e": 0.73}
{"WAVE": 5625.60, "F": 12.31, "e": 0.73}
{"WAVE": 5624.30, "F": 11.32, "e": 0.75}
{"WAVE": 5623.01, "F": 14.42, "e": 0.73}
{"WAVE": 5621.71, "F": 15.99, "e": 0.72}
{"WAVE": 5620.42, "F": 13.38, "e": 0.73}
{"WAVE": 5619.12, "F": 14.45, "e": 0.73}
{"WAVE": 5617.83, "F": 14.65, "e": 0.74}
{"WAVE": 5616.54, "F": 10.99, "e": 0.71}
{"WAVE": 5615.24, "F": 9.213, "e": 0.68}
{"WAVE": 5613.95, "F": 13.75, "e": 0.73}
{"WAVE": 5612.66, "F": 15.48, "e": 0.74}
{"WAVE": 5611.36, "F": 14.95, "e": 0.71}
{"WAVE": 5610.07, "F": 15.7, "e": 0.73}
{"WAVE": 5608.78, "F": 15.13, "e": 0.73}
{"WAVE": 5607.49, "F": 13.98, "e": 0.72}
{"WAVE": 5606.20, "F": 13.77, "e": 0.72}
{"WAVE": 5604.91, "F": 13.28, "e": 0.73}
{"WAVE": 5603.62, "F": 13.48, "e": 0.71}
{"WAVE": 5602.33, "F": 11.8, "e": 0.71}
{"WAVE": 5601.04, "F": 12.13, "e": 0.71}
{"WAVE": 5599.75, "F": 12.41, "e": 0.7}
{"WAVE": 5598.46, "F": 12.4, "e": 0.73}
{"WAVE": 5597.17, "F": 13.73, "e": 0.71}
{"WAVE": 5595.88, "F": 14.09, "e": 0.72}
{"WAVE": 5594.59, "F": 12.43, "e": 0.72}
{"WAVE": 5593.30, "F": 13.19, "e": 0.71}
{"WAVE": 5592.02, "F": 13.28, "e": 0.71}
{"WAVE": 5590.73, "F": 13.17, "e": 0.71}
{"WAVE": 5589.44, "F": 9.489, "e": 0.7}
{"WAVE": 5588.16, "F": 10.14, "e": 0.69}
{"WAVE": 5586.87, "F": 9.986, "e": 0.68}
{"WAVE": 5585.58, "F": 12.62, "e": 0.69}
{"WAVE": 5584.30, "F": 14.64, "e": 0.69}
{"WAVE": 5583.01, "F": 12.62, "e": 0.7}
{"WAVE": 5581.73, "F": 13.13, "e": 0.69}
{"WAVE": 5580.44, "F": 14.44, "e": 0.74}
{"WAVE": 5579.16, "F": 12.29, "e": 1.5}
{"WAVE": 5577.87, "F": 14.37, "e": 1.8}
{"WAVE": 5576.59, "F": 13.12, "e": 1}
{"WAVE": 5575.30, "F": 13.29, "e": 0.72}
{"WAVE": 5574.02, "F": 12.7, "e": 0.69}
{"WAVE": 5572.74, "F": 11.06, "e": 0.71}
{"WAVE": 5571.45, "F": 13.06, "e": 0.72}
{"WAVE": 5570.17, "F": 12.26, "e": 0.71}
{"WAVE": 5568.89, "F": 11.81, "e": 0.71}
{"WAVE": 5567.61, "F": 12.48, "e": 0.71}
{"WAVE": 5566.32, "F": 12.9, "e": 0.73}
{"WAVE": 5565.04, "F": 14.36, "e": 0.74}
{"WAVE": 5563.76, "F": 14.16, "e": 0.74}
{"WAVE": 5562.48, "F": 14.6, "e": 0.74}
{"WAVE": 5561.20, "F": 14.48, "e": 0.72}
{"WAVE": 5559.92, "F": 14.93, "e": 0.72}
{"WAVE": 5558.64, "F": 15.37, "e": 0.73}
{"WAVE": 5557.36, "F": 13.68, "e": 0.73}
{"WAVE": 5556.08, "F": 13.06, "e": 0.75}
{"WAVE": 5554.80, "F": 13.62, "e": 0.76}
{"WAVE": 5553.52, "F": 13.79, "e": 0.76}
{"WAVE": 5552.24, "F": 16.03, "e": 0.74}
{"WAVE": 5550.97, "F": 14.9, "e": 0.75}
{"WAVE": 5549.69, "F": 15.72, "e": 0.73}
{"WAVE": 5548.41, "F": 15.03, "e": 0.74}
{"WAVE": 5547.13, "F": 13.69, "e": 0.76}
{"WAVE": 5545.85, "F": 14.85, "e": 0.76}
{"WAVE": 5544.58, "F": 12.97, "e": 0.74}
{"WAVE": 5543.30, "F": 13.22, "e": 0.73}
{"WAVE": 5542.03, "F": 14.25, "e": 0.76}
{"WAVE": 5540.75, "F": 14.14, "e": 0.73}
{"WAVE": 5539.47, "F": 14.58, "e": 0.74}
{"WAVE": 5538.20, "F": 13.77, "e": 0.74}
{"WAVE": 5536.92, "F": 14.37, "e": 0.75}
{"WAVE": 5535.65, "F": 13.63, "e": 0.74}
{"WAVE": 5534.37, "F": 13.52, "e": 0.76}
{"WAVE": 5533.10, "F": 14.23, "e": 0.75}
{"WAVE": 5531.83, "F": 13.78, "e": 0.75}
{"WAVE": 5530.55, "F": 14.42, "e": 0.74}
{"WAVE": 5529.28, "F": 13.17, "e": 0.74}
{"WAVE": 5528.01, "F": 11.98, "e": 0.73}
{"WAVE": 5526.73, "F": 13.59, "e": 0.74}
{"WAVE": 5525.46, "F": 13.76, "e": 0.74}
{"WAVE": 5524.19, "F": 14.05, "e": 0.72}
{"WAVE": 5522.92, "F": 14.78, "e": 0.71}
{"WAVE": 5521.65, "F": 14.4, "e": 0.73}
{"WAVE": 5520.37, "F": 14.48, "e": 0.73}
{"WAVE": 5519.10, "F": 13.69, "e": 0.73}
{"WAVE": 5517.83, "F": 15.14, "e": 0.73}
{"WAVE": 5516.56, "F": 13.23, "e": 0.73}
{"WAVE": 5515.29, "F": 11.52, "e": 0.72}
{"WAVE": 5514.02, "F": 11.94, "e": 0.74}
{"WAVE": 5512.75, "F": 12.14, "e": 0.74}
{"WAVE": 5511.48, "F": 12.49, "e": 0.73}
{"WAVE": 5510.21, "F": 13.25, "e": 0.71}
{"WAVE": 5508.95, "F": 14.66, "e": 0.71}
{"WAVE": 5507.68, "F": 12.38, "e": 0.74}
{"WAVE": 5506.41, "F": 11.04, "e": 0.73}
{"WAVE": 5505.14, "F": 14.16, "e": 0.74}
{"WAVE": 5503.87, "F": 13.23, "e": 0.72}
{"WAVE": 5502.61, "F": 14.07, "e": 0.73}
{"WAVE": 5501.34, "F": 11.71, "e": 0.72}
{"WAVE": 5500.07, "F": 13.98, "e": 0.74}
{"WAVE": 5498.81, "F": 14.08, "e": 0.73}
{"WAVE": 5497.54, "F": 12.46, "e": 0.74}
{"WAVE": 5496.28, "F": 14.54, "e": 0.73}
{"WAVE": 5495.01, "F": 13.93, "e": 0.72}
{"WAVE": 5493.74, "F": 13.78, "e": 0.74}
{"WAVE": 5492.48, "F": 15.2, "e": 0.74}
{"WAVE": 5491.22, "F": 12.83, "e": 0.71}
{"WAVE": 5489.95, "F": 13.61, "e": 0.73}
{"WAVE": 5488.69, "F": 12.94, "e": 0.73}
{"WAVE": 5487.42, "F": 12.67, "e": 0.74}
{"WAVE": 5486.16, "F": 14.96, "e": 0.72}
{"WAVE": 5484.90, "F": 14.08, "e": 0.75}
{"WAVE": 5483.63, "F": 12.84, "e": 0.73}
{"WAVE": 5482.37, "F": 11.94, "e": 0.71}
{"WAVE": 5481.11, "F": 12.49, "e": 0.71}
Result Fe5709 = 0.8 Ang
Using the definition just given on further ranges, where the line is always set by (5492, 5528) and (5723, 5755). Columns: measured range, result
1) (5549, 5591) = 1.7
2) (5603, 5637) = 0.9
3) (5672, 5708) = 0.7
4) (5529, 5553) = -1.0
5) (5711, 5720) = 0.2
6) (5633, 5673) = 0.8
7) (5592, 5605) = 1.1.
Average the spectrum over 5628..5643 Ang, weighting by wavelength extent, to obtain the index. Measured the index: 14.3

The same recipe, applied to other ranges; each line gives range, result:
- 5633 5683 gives 14.2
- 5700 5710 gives 14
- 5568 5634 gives 13.2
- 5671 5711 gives 14.3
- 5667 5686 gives 14.5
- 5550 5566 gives 14.4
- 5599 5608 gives 13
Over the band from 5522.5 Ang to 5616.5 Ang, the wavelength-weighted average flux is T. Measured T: 13.5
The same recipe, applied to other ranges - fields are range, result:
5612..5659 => 14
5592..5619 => 13.4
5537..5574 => 13.9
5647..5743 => 14.5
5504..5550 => 13.6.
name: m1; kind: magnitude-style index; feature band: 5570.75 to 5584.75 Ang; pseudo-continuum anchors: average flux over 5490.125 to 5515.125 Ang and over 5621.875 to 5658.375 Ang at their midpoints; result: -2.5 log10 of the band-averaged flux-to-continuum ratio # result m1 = 0.05 mag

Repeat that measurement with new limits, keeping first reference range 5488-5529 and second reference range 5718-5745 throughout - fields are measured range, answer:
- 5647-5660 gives 0.026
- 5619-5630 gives 0.028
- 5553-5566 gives -0.031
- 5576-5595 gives 0.113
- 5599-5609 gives 0.076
